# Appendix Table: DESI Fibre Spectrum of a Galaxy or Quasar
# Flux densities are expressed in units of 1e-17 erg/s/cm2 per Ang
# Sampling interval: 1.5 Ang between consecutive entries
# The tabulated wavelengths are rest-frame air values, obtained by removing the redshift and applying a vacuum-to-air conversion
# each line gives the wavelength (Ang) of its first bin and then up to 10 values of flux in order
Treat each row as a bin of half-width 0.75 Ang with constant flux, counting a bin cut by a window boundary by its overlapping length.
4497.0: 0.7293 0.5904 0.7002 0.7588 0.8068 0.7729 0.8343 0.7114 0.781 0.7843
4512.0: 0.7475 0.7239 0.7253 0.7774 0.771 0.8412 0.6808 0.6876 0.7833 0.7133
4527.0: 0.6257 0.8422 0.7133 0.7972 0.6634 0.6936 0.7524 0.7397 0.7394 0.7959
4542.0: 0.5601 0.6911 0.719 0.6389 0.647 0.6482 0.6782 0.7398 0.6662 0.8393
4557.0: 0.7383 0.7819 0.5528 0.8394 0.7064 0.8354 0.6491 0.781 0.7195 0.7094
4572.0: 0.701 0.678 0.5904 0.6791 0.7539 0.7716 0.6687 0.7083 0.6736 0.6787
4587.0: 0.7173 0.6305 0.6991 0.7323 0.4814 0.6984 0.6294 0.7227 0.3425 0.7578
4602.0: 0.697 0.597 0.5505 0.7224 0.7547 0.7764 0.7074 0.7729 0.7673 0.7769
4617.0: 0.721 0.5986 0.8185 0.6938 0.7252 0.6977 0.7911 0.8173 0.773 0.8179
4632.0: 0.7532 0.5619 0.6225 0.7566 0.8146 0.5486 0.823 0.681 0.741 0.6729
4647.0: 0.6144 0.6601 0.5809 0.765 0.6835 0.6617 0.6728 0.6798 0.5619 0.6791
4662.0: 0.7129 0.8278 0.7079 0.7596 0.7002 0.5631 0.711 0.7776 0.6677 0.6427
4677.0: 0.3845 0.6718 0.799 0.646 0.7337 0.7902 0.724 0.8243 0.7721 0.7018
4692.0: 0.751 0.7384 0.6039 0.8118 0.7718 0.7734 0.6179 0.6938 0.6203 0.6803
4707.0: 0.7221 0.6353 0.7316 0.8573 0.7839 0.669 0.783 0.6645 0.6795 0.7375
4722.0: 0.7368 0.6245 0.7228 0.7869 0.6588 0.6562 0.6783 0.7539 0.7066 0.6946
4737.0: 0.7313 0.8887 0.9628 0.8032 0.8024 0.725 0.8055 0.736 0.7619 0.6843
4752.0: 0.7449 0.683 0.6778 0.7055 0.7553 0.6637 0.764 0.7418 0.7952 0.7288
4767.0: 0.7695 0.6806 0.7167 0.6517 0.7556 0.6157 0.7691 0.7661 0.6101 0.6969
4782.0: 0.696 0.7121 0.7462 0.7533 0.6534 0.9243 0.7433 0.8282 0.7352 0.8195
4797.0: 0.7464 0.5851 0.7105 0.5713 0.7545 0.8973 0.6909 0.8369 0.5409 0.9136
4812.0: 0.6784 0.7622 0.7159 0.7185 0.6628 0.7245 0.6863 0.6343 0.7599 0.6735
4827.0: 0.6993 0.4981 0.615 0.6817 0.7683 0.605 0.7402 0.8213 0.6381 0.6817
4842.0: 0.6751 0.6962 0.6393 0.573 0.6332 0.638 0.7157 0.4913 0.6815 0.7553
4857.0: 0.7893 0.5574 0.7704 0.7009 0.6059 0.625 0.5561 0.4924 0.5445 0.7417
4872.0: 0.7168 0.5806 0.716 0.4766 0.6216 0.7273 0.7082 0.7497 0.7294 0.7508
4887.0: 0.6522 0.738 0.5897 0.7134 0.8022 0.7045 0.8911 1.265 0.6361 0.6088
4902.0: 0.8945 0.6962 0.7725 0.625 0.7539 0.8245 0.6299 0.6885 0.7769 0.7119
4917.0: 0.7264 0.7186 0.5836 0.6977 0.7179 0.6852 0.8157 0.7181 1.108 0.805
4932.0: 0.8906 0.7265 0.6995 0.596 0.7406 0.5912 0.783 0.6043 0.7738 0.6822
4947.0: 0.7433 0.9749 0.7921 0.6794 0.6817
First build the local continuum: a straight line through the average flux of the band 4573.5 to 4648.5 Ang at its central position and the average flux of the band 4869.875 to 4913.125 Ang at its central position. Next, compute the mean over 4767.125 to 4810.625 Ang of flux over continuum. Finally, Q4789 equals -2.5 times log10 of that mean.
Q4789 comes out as -0.02 mag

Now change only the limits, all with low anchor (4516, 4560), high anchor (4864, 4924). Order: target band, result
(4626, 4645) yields -0.02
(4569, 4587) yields 0.04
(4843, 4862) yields 0.07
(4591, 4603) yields 0.14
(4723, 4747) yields -0.06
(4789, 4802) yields -0.05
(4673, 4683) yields 0.11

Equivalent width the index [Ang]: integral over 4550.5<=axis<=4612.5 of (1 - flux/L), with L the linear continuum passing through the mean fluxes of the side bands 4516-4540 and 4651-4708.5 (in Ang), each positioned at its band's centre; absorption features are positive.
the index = 2.77 Ang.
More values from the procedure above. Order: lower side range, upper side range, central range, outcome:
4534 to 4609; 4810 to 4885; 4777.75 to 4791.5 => -1.1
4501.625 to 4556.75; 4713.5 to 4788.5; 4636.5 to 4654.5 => 0.9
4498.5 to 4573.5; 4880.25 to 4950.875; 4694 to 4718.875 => 0.8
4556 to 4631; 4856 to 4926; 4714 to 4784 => -2.3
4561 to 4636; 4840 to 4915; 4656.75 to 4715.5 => -0.6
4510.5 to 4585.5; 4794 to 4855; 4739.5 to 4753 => -1.5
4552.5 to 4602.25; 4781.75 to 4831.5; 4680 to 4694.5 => -0.8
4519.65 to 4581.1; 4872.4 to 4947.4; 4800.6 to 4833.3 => 1.0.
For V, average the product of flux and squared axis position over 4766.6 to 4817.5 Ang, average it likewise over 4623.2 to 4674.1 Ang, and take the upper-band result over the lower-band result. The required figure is 1.10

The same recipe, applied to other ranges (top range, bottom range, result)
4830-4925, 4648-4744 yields 1.05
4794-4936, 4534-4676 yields 1.13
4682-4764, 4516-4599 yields 1.12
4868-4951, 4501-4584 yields 1.18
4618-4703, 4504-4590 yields 1.03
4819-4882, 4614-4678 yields 1.03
